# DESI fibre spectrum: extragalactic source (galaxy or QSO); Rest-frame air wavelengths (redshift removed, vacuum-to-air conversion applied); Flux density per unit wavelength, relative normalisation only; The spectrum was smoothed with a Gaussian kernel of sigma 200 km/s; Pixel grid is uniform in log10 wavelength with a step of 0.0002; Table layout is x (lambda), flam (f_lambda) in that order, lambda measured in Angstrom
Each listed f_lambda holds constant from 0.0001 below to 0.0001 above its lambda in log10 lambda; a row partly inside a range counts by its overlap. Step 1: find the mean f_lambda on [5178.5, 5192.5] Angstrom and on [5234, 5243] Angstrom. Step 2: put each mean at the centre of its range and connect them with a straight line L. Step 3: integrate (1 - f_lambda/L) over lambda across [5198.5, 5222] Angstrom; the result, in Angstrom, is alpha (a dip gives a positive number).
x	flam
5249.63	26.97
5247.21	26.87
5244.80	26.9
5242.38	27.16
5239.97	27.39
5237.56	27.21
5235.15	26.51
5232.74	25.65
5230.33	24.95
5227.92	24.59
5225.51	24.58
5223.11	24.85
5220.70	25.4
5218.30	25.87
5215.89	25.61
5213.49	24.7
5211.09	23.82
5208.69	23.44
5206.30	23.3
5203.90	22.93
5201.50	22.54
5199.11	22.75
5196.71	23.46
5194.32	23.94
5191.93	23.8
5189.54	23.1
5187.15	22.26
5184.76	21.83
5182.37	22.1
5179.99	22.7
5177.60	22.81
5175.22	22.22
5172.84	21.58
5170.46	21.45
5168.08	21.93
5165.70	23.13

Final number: 0.6 Angstrom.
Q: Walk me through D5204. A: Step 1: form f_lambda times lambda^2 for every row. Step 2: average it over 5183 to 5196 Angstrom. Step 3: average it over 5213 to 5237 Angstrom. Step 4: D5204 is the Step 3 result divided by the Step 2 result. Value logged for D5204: 1.1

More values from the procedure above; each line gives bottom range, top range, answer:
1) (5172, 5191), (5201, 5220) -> 1.09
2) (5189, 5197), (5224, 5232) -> 1.06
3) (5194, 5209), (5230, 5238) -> 1.14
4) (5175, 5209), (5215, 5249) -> 1.15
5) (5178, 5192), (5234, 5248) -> 1.23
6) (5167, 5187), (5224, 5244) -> 1.20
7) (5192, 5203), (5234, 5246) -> 1.18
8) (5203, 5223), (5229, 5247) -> 1.10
